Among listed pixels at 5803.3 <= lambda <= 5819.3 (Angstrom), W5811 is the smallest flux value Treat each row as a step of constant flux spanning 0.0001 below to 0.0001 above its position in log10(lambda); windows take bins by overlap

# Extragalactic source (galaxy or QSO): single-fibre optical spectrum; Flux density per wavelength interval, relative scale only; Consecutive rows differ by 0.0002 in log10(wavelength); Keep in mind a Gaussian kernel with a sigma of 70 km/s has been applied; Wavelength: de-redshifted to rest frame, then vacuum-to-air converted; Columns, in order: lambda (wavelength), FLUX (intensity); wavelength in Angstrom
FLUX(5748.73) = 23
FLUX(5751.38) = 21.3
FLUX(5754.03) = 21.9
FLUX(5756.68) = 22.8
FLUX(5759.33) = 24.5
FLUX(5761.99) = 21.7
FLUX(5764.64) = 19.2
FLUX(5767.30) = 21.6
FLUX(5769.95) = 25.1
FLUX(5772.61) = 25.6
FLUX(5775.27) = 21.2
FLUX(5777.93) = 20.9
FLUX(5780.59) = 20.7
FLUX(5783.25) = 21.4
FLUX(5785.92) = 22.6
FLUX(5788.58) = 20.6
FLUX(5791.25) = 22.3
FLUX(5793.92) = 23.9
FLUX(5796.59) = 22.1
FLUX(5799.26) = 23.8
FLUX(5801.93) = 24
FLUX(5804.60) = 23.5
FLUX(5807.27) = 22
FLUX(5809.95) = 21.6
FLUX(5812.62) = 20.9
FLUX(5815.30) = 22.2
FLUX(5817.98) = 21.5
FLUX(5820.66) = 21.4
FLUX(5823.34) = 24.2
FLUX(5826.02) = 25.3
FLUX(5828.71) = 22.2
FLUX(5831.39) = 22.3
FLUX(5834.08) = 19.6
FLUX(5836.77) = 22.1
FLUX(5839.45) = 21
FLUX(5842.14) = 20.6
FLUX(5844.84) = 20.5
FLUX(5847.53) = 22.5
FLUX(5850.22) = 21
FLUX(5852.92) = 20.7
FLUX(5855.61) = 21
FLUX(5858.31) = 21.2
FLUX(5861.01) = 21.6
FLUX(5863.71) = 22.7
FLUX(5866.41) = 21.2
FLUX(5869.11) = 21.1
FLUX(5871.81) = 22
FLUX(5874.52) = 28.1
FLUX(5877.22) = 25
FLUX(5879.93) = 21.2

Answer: 20.9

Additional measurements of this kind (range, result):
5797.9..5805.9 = 23.5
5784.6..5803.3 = 20.6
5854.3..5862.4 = 21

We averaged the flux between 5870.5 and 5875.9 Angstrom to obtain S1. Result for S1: 25.1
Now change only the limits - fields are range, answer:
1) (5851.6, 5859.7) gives 21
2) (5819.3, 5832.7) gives 23.1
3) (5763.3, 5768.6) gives 20.4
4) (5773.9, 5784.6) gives 21.1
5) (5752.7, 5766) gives 22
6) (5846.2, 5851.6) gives 21.7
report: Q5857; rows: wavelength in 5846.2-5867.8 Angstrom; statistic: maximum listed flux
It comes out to 22.7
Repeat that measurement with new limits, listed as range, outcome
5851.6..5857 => 21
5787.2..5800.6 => 23.9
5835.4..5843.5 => 22.1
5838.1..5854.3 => 22.5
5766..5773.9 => 25.6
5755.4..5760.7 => 24.5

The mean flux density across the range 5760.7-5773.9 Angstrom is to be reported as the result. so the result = 22.6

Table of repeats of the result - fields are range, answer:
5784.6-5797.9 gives 22.3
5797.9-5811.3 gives 23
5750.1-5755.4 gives 21.6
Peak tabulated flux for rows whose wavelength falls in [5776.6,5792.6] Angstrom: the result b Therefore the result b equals 22.6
